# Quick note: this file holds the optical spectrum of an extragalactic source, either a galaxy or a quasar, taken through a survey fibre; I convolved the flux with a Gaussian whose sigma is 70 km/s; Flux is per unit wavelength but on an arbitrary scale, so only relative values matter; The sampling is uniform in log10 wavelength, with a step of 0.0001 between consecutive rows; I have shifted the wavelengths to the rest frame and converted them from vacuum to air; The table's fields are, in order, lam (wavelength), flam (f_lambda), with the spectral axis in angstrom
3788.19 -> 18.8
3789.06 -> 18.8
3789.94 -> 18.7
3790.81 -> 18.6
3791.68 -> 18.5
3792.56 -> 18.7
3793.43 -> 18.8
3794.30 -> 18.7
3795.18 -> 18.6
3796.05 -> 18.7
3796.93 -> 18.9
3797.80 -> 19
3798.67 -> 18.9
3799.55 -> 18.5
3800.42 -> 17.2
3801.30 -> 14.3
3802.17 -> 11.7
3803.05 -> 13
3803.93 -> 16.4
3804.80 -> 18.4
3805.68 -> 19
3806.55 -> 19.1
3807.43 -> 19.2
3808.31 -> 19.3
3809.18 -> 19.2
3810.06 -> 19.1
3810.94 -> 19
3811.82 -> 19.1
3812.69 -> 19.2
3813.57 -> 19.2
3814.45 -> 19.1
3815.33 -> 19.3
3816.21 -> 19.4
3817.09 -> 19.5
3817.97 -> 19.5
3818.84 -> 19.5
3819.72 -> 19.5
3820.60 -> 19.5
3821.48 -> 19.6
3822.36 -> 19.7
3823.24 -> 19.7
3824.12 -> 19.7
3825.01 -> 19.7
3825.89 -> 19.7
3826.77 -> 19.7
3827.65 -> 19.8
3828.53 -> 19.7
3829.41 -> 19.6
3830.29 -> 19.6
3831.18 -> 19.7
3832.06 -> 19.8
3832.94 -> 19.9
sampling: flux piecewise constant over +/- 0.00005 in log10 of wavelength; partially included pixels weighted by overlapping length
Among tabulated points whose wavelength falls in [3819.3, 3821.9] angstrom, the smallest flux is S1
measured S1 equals 19.5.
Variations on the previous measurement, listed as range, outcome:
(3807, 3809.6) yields 19.2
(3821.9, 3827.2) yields 19.7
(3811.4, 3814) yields 19.1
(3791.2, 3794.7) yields 18.5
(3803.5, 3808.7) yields 16.4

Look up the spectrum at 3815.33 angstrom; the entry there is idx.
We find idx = 19.3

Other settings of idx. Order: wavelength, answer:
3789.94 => 18.7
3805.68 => 19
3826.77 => 19.7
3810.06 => 19.1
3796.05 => 18.7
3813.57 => 19.2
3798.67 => 18.9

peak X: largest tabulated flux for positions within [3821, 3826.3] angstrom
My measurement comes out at 19.7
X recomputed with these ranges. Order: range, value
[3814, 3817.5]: 19.5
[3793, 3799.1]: 19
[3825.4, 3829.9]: 19.8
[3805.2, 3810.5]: 19.3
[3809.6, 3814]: 19.2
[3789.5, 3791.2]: 18.7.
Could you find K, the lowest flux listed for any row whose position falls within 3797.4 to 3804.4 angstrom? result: 11.7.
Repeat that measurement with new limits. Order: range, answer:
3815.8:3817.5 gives 19.4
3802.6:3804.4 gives 13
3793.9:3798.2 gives 18.6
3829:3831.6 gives 19.6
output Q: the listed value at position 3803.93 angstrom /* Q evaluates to 16.4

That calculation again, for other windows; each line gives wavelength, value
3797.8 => 19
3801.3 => 14.3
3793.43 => 18.8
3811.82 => 19.1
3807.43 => 19.2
